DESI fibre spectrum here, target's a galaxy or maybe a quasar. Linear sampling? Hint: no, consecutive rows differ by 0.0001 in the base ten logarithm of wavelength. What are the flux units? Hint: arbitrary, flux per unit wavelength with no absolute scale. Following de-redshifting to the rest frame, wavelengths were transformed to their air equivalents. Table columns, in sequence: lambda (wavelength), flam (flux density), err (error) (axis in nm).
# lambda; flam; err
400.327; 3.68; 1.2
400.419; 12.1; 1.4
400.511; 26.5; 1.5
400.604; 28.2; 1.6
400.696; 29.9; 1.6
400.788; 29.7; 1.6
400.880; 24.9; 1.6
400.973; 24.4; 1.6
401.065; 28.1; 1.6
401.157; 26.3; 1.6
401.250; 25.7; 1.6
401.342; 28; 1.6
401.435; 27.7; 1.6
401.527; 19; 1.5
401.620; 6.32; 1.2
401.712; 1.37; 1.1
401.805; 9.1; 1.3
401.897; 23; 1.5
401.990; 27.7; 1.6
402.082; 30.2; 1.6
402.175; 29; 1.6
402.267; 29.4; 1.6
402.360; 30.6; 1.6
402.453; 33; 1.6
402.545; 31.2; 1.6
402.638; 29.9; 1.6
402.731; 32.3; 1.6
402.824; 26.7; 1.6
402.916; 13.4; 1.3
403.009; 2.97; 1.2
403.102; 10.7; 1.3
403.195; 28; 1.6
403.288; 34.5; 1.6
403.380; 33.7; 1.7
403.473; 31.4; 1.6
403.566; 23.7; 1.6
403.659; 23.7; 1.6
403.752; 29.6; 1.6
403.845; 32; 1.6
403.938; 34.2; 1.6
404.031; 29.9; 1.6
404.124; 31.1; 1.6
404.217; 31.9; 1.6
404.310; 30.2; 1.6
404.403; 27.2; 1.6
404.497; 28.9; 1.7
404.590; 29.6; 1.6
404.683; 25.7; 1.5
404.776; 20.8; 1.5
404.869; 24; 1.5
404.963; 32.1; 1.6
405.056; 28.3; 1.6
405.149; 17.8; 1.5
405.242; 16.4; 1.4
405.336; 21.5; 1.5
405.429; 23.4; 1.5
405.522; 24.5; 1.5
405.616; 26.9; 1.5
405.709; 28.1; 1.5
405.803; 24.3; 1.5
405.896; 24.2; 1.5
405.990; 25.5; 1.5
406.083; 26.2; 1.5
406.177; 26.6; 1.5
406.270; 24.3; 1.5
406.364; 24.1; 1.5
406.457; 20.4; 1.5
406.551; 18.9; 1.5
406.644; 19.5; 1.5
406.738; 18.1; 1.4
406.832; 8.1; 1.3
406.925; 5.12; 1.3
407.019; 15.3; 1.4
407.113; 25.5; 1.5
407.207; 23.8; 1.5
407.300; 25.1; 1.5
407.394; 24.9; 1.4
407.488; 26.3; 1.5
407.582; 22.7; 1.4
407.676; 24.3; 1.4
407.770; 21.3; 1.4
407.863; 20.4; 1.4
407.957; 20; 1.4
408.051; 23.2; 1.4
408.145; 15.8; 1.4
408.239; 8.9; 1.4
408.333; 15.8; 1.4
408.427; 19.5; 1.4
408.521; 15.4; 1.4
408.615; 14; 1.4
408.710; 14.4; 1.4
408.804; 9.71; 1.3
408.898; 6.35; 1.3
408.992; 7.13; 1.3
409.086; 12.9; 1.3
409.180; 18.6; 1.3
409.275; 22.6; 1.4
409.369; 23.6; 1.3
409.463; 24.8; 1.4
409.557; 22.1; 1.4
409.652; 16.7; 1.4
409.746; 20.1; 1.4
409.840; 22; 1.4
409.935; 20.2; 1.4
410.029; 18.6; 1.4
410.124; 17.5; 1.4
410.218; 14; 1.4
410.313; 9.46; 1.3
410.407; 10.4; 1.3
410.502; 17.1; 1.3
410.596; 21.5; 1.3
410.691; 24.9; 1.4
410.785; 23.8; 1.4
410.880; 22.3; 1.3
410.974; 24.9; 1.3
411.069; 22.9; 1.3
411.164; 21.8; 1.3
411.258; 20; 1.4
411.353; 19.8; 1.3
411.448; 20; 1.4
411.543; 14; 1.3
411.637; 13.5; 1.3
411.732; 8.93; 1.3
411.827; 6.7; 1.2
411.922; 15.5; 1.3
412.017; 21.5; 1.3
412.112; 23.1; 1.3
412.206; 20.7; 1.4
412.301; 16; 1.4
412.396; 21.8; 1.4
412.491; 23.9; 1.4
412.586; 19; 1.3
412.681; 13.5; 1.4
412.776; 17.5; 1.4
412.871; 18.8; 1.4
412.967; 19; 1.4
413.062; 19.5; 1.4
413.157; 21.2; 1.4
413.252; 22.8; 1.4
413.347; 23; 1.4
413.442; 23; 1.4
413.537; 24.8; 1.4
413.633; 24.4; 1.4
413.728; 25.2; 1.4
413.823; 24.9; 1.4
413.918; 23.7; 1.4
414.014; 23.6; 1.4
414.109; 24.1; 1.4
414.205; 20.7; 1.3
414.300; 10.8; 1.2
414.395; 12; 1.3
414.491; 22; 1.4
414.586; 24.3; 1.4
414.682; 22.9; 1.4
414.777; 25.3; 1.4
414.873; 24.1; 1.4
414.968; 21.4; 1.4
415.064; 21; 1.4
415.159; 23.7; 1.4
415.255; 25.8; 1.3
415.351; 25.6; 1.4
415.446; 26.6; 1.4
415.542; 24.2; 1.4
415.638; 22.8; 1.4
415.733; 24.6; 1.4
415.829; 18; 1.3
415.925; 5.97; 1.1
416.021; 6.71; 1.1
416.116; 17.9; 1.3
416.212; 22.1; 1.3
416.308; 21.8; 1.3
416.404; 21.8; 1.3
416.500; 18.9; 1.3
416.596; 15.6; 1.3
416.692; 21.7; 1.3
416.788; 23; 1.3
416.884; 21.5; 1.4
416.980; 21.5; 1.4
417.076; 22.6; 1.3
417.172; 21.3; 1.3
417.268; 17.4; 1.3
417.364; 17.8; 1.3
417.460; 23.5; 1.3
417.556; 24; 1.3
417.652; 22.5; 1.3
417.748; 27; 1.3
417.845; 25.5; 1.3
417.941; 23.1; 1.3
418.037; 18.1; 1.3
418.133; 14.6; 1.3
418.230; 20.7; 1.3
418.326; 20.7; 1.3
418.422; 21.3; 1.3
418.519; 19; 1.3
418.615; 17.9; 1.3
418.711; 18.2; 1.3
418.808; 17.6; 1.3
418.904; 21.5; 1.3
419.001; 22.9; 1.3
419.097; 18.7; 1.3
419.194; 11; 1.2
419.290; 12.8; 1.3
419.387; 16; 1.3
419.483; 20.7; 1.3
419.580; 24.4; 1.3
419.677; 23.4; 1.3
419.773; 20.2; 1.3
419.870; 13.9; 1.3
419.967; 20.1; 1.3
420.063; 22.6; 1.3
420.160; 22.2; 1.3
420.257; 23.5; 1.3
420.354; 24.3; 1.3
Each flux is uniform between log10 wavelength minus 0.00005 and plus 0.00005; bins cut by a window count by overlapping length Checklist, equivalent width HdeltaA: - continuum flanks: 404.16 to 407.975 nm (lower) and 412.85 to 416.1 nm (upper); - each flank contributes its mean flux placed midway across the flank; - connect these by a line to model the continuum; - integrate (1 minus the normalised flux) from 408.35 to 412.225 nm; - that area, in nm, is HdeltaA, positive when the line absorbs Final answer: 0.82 nm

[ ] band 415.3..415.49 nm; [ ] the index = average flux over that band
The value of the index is 26.1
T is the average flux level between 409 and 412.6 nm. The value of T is 18.7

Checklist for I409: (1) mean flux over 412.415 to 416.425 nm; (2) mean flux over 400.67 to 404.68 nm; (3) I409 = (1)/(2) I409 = 0.8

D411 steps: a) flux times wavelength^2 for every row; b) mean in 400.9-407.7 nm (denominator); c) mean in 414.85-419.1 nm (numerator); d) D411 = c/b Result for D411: 0.9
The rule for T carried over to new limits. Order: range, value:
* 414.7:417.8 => 21.2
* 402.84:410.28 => 21.7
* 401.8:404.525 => 27.2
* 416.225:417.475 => 20.6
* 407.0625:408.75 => 20.1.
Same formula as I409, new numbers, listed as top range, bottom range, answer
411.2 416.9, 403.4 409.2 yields 0.91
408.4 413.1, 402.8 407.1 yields 0.74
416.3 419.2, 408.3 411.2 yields 1.15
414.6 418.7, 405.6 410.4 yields 1.10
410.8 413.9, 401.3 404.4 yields 0.78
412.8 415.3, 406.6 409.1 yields 1.28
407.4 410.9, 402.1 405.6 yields 0.68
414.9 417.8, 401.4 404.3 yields 0.83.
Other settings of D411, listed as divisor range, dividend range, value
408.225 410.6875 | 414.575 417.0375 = 1.31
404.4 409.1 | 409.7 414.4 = 0.97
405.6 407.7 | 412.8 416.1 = 1.01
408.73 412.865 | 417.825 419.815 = 1.12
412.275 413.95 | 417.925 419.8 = 0.92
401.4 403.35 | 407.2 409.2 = 0.80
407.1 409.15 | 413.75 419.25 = 1.20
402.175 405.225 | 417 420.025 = 0.79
